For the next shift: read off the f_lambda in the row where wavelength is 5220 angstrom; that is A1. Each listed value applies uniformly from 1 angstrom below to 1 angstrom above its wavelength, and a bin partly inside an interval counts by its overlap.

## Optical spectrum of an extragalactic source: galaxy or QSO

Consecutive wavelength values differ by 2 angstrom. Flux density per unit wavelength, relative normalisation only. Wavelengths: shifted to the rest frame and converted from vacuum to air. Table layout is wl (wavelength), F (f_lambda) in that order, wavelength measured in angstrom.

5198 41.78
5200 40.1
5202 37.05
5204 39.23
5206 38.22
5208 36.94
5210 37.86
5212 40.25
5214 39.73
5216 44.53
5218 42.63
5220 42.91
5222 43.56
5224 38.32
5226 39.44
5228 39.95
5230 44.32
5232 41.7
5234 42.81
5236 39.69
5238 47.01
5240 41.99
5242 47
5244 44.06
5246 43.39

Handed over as 42.91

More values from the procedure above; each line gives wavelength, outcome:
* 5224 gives 38.32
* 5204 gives 39.23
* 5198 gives 41.78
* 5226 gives 39.44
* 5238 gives 47.01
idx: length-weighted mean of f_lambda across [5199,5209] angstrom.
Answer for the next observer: 38.3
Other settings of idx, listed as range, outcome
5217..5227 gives 41.4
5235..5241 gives 42.9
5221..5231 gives 41.1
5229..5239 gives 43.1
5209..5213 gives 39.1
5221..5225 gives 40.9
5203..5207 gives 38.7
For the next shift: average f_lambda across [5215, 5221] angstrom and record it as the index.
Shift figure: 43.4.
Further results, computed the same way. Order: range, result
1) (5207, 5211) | 37.4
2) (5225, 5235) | 41.6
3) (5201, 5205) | 38.1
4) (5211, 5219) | 41.8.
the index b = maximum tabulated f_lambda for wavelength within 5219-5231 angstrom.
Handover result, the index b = 44.32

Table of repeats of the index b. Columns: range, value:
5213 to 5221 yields 44.53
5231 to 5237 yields 42.81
